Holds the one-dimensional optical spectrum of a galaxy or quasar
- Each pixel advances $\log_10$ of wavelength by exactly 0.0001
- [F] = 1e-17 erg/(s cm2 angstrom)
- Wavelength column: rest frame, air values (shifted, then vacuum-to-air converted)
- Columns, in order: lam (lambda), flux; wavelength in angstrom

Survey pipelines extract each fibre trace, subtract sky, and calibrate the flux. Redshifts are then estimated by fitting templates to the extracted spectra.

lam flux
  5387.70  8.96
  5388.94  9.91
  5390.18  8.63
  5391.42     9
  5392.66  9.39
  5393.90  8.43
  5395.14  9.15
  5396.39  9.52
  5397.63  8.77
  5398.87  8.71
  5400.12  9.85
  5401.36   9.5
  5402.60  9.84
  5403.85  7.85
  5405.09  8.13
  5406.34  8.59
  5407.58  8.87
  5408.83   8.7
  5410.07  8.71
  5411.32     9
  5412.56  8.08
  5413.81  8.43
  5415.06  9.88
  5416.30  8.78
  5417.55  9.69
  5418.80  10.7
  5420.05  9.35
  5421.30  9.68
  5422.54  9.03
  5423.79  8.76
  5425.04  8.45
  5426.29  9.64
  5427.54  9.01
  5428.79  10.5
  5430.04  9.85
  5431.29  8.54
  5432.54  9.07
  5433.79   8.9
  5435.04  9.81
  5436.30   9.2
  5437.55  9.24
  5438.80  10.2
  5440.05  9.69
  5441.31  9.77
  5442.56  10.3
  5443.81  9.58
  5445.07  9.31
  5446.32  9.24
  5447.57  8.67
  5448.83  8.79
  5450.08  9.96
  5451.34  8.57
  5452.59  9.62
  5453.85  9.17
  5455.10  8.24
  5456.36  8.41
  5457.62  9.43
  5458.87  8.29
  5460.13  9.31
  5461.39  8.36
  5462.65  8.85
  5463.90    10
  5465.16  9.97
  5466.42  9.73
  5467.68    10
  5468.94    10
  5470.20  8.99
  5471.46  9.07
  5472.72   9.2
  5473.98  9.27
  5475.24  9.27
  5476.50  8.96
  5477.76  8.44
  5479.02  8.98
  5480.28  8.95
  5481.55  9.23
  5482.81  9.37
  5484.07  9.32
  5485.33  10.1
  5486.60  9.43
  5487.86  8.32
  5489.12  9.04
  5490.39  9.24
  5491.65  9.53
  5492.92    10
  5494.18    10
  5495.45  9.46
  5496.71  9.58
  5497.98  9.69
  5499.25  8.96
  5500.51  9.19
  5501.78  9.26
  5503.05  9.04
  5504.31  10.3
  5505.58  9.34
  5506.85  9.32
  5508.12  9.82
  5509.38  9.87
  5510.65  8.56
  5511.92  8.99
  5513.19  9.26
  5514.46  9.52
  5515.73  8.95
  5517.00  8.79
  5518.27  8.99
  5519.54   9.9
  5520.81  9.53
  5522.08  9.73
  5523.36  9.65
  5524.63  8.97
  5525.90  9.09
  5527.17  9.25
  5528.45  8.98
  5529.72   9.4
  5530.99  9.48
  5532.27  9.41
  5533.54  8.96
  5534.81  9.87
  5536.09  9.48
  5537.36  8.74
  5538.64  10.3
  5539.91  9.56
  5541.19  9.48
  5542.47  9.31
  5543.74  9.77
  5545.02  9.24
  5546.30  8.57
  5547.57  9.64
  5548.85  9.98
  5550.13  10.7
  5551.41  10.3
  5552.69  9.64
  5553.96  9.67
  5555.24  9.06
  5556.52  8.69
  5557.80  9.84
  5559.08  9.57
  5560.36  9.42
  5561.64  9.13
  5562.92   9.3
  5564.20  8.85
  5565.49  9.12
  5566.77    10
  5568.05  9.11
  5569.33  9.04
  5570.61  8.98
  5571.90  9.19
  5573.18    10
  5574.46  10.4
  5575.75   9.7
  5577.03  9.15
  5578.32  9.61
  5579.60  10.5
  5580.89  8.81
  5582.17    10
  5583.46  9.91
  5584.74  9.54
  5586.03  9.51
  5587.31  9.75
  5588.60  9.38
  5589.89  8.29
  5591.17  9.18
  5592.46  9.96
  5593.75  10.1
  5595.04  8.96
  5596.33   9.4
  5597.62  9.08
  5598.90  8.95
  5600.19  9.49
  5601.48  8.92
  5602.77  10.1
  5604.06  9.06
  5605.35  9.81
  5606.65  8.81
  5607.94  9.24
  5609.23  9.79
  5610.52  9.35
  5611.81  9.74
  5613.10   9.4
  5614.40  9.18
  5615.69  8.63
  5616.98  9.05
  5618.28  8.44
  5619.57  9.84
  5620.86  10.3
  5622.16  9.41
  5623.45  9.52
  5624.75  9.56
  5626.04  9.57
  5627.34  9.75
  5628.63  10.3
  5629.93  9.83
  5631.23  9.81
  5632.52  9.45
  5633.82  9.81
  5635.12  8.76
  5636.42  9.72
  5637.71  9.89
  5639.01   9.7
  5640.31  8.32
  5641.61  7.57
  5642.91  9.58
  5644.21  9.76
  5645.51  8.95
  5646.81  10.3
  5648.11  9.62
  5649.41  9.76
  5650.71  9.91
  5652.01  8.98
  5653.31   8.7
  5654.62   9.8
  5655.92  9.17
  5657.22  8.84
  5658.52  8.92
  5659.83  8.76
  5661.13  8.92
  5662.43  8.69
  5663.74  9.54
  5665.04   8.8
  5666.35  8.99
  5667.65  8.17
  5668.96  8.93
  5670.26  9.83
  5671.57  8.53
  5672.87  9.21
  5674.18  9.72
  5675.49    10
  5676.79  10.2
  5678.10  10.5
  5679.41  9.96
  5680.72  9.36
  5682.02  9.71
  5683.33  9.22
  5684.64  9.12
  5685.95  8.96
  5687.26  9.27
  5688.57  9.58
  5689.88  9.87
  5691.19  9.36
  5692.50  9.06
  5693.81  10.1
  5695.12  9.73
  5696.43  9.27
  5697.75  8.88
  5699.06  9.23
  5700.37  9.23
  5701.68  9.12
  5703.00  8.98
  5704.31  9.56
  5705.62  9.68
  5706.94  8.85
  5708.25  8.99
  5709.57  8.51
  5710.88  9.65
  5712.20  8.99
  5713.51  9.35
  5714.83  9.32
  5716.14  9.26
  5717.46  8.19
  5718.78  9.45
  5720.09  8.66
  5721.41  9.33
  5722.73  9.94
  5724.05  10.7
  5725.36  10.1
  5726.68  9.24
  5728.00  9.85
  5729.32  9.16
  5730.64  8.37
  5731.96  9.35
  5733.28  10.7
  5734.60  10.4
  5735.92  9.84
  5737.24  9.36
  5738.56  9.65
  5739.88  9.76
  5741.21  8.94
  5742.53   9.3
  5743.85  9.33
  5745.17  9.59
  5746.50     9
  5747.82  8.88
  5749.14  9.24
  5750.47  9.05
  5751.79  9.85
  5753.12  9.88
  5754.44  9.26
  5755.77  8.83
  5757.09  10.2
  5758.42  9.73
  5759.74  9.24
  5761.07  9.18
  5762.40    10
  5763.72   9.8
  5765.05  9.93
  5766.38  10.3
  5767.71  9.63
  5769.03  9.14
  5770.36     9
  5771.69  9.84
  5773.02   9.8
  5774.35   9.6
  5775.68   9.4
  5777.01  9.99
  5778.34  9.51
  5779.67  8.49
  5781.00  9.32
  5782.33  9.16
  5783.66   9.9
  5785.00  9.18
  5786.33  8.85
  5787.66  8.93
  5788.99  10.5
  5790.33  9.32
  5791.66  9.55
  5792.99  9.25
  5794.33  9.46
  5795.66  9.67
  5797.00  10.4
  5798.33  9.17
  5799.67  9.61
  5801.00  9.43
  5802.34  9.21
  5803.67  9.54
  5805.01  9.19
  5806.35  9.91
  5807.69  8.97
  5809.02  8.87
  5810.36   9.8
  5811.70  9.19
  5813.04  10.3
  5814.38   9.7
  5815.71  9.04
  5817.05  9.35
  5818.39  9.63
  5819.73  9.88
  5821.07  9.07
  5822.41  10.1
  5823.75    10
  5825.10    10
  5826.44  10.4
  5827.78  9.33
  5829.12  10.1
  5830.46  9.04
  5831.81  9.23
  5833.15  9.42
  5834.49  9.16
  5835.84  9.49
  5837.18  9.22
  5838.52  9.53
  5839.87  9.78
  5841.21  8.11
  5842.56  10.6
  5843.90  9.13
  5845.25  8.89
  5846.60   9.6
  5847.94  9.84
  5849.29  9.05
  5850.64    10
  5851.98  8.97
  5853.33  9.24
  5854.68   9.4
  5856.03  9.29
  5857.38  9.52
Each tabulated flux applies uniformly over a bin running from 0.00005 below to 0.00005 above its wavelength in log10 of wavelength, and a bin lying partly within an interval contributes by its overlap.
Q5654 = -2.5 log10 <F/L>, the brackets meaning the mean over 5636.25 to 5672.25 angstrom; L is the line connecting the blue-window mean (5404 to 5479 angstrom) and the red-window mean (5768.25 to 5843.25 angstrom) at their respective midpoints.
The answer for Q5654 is 0.02 mag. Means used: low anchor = 9.2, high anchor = 9.49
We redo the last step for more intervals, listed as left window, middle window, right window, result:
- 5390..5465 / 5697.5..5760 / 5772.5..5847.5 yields 0.00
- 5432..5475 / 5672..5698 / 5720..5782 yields -0.01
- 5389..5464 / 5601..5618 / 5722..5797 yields 0.01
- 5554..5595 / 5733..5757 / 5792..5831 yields 0.01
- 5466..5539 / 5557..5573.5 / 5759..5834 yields 0.01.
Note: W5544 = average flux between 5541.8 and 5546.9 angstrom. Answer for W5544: 9.22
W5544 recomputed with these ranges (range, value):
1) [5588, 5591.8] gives 8.95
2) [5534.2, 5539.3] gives 9.6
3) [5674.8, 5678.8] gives 10.2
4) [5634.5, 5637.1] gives 9.28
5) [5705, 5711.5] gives 9.13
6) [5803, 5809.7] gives 9.3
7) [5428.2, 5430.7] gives 10.1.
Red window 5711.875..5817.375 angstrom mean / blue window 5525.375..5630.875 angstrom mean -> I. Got 1.00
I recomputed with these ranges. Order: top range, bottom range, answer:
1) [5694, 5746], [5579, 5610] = 0.99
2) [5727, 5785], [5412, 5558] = 1.02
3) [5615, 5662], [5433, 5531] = 1.01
